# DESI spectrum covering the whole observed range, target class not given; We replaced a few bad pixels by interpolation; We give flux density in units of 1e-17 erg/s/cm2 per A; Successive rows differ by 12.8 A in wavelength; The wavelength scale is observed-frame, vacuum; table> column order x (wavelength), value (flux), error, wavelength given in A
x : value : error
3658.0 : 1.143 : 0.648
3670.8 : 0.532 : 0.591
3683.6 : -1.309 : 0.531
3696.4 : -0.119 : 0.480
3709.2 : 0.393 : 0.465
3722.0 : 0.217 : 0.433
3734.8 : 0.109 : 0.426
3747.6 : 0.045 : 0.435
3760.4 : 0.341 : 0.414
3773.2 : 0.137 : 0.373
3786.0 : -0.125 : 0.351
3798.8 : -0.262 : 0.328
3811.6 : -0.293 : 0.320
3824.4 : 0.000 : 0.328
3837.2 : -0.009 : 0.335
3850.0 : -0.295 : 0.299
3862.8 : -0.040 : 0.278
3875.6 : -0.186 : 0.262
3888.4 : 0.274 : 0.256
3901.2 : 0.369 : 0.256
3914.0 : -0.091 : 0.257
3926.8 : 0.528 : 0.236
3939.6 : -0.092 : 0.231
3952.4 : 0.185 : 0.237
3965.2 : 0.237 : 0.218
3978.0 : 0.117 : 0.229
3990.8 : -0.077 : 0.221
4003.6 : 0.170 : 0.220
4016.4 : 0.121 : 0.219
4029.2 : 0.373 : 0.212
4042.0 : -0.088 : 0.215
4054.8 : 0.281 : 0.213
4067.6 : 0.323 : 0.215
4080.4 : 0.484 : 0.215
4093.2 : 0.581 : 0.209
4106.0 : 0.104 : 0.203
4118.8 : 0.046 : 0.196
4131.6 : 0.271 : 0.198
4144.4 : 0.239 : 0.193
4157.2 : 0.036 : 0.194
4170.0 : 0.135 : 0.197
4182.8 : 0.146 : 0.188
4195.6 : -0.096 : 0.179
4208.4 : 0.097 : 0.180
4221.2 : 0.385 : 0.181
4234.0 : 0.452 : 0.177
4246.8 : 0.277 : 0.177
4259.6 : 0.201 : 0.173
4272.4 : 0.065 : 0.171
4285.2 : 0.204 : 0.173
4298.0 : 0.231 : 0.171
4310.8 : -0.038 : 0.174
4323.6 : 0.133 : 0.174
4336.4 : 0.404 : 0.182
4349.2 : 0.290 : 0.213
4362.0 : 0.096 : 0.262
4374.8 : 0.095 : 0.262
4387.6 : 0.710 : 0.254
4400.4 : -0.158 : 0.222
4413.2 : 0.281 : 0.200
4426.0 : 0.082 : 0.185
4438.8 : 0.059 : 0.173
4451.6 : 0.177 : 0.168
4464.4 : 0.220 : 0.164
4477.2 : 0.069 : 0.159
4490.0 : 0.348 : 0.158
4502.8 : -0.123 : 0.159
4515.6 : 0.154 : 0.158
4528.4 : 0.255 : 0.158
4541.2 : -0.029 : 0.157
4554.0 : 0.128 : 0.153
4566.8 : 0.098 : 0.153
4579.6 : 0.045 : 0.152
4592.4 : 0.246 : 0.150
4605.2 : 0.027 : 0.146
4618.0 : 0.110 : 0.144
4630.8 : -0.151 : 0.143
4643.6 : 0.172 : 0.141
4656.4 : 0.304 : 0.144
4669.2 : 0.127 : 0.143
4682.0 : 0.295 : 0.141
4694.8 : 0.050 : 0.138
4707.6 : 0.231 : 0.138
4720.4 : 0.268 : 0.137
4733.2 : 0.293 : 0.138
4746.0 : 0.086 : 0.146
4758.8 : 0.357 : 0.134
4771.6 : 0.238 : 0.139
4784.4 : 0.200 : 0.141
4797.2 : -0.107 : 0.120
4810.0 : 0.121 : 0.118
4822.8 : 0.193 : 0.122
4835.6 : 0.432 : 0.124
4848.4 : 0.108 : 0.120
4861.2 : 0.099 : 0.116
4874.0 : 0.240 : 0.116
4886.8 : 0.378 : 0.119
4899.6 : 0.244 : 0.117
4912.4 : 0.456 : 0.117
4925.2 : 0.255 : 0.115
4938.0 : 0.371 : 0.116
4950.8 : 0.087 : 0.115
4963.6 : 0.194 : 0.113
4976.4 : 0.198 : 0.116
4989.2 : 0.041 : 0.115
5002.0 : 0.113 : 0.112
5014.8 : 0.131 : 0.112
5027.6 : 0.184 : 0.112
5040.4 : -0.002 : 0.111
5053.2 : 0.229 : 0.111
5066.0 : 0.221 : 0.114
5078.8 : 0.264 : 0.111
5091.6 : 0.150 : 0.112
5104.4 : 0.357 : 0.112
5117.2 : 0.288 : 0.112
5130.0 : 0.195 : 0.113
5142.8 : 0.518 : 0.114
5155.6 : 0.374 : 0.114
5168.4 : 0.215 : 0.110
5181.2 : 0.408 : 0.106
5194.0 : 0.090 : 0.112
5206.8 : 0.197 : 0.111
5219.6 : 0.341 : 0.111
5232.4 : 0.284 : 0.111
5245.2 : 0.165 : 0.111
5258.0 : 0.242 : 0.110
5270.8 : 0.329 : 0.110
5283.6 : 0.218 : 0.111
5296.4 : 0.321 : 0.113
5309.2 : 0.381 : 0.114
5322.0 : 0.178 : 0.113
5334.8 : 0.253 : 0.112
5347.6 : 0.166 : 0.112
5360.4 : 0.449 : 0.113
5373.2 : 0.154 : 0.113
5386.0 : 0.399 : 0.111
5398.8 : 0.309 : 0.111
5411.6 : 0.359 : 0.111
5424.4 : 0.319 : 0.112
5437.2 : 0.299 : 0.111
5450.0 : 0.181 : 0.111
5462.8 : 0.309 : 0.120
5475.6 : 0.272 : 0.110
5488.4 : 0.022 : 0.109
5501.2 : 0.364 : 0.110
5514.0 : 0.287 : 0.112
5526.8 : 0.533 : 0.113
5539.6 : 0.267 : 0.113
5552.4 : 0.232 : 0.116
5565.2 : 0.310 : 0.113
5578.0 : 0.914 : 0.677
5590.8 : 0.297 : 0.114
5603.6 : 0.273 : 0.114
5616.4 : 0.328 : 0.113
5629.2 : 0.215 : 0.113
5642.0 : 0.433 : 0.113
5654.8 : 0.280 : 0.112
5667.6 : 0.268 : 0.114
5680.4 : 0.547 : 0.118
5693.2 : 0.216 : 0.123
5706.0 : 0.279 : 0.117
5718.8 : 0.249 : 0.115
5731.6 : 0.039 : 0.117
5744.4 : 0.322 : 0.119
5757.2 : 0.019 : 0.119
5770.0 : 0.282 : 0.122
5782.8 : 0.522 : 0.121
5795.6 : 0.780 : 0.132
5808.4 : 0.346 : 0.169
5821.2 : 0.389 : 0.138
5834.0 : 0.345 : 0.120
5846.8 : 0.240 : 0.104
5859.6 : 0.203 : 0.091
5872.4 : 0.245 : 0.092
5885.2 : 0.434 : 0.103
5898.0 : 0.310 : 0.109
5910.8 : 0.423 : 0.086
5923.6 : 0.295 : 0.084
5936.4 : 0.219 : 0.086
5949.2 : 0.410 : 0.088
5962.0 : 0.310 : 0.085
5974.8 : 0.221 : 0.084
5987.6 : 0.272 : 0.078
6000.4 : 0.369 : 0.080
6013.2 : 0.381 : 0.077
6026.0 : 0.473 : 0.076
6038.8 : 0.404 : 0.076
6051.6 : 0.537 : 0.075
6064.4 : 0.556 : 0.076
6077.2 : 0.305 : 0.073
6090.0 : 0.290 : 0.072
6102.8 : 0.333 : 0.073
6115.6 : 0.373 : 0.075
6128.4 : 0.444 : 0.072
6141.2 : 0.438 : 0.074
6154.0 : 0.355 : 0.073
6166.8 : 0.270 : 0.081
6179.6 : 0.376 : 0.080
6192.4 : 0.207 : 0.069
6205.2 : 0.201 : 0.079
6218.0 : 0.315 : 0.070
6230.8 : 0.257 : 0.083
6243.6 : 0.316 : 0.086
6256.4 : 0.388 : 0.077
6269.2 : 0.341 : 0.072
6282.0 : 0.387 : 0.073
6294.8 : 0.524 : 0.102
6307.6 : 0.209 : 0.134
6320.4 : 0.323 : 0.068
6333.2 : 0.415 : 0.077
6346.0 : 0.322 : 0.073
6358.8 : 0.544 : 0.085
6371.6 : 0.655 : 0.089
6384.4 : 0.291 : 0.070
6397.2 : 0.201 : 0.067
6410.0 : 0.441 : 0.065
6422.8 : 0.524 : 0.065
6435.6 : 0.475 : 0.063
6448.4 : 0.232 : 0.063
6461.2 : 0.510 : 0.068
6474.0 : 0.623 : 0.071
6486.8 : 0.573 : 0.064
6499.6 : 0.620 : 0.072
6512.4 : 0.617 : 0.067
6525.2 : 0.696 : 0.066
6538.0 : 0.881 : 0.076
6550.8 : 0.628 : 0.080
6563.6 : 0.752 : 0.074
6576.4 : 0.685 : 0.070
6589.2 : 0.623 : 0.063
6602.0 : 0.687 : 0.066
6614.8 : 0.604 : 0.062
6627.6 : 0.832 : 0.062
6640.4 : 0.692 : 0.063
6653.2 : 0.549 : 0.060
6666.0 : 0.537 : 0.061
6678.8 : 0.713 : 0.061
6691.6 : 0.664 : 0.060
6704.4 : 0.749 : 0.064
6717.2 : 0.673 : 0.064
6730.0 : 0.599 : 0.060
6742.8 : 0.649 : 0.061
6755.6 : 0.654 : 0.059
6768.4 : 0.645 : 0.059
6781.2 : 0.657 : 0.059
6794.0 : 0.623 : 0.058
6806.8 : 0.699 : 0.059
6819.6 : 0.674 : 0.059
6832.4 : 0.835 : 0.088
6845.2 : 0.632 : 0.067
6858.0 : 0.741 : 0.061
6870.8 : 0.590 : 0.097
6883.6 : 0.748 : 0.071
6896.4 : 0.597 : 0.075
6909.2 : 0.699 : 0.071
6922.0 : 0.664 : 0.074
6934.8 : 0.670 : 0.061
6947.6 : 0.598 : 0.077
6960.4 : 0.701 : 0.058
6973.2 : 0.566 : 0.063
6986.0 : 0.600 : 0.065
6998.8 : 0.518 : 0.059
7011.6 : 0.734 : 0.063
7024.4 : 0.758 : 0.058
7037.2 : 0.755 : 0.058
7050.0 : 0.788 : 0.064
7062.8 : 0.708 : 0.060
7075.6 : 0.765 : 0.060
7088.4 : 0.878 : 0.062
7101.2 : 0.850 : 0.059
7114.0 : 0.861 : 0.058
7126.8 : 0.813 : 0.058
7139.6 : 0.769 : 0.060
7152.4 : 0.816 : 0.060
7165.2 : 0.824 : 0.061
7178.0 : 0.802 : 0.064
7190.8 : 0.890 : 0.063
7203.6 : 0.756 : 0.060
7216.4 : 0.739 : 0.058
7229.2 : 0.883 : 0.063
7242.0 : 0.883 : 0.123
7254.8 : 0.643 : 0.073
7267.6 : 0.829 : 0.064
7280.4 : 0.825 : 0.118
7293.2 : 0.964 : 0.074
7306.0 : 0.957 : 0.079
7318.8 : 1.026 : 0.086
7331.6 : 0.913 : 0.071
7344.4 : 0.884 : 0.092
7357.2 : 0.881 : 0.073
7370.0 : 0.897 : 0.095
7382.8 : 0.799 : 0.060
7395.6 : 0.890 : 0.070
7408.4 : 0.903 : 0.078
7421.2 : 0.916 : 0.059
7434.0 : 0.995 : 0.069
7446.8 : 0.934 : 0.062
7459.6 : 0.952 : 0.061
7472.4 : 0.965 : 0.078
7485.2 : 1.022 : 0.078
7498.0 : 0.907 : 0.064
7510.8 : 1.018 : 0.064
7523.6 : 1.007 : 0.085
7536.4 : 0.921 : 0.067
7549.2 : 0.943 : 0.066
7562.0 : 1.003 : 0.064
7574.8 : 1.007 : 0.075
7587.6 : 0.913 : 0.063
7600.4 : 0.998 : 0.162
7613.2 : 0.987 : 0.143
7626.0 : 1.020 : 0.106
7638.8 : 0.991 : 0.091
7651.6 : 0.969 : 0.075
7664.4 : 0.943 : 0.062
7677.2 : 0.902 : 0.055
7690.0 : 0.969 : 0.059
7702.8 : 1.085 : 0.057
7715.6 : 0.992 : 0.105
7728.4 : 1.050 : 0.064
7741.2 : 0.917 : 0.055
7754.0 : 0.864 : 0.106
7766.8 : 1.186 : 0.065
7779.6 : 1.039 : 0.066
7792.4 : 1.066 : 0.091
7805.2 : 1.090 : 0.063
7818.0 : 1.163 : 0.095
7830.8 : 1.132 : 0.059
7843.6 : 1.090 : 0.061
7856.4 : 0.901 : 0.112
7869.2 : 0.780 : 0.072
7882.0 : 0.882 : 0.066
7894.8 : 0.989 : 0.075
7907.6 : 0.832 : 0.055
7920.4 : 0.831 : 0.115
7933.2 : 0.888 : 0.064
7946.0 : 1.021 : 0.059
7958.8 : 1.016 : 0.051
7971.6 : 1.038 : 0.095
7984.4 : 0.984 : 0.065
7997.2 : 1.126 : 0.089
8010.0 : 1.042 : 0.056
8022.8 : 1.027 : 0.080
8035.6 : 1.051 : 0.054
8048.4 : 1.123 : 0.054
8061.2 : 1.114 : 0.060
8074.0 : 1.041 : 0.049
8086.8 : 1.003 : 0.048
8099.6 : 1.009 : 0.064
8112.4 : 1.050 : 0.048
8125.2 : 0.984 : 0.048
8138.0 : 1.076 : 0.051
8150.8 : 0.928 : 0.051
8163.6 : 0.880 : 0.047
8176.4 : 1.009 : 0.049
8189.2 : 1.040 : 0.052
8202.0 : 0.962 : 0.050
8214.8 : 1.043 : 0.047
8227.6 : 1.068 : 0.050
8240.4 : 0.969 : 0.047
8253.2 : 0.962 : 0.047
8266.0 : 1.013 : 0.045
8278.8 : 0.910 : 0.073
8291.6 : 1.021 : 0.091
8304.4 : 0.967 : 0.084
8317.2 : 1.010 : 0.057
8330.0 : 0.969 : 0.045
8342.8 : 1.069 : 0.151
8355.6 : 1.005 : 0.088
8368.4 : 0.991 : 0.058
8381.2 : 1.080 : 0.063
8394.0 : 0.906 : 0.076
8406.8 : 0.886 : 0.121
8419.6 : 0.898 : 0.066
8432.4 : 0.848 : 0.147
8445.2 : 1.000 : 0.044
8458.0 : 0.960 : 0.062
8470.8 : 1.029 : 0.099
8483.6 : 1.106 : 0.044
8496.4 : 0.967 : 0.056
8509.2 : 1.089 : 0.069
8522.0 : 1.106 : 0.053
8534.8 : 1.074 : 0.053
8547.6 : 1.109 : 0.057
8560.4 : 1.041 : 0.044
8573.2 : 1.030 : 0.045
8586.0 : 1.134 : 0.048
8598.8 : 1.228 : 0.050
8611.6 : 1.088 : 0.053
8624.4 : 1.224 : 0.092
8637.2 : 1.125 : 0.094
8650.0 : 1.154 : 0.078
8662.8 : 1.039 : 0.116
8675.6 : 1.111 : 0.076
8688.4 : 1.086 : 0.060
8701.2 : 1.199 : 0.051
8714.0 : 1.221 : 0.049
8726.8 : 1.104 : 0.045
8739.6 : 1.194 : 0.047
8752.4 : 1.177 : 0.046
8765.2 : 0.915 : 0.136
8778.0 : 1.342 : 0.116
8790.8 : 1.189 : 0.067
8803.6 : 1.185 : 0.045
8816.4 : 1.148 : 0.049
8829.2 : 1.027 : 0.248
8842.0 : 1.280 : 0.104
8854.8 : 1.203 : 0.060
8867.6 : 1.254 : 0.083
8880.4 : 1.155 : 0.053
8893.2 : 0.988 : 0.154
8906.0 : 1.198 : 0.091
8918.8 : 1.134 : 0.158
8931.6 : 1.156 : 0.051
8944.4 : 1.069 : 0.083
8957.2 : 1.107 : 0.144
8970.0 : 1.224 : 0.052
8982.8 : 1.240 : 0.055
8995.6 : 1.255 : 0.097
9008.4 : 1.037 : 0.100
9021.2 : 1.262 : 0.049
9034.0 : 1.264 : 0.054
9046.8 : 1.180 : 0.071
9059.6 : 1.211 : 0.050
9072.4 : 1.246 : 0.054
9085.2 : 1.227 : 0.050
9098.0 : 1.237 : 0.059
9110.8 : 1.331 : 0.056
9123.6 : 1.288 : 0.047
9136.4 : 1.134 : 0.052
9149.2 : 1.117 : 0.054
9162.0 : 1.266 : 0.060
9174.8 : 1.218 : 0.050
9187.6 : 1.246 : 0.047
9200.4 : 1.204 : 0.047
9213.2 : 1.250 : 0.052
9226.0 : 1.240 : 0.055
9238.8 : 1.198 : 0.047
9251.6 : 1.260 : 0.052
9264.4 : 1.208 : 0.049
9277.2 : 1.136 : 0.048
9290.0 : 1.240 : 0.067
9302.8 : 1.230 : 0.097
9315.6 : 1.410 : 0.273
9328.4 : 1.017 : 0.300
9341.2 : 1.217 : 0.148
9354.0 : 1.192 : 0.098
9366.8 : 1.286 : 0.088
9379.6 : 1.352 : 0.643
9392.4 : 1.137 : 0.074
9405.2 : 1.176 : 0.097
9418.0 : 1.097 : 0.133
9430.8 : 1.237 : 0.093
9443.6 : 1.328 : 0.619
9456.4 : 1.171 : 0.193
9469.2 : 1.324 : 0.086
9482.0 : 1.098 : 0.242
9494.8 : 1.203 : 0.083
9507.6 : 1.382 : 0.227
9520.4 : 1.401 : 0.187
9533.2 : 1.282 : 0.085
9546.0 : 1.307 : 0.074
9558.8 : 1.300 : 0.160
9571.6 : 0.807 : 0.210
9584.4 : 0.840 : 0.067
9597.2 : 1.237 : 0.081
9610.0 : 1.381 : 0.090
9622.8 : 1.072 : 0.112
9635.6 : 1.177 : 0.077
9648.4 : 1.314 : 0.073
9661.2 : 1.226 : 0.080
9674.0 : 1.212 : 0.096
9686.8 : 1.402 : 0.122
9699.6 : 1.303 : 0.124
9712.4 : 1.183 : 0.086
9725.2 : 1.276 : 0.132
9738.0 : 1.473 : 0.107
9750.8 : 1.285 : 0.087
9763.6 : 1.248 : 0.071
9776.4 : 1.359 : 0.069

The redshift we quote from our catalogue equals 0.625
